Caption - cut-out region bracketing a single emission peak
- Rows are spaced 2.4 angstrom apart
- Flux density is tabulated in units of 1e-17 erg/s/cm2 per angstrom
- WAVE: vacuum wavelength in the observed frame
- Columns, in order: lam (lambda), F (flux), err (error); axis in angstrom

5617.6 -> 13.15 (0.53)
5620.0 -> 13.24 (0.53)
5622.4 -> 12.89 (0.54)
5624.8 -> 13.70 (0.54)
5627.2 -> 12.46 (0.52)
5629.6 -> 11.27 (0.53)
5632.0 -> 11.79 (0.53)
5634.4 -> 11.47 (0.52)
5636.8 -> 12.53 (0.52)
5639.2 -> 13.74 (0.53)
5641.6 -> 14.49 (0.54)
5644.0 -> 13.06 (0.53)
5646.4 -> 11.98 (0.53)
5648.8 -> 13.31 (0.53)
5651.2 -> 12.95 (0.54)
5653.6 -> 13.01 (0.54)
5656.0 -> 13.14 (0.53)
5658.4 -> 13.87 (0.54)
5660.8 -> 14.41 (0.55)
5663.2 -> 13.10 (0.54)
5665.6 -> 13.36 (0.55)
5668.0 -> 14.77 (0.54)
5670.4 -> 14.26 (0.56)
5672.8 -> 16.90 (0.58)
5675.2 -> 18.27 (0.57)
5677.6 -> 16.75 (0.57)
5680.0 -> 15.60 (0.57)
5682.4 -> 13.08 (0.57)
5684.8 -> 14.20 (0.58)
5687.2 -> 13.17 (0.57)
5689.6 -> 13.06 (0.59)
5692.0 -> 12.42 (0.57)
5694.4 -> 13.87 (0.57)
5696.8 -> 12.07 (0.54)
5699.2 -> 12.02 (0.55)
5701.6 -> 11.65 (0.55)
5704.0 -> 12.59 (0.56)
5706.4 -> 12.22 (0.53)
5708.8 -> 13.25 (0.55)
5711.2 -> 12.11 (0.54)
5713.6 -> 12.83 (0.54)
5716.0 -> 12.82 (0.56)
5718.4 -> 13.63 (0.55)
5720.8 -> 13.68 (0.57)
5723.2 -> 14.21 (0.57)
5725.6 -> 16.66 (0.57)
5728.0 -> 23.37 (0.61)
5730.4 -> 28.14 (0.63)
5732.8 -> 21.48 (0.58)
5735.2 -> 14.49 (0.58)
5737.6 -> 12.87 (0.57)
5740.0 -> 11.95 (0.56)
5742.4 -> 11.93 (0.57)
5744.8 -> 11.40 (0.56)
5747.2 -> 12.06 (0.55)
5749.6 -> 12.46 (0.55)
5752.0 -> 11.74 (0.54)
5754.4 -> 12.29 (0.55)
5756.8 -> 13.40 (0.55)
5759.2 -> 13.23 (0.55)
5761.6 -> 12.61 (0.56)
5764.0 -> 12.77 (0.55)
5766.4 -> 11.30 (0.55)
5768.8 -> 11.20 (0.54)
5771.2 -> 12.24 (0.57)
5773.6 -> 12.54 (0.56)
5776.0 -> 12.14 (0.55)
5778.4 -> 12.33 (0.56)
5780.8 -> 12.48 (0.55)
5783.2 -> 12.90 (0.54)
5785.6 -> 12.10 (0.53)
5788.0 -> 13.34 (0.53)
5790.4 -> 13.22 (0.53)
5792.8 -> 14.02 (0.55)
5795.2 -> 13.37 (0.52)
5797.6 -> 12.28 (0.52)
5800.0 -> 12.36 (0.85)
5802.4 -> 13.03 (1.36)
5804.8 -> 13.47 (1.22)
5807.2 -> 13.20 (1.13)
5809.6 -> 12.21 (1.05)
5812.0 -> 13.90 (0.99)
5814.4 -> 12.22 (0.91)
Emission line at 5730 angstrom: [O III]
